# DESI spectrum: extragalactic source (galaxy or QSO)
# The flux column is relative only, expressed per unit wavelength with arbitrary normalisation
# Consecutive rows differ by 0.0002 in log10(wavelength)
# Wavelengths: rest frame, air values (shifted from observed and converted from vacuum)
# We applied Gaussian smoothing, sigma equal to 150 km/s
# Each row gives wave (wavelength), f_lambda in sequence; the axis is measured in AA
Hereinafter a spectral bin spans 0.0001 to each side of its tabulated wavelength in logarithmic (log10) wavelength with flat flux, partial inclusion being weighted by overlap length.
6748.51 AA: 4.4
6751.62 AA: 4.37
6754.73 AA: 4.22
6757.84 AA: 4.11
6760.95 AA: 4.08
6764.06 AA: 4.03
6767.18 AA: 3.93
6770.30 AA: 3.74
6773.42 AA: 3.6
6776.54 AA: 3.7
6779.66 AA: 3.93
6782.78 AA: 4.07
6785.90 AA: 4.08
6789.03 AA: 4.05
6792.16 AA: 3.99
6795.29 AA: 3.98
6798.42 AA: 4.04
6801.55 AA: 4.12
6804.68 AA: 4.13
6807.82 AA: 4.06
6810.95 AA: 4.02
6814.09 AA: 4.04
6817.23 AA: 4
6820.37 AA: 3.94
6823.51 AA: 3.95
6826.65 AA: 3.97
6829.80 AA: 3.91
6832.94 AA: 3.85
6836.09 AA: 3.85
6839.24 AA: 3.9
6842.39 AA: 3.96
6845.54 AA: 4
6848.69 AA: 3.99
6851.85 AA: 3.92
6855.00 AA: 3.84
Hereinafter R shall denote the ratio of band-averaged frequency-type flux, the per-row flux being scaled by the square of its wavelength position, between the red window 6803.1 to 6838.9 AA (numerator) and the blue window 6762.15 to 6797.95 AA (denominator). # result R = 1.0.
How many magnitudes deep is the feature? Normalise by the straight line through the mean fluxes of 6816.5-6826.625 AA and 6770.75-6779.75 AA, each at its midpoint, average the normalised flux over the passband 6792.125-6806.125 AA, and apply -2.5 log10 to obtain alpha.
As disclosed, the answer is -0.06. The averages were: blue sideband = 3.71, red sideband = 3.96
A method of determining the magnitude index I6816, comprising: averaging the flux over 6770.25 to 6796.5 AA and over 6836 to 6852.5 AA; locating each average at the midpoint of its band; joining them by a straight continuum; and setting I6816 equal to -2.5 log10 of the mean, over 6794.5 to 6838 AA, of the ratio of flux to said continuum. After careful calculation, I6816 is -0.02 mag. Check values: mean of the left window 3.91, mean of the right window 3.95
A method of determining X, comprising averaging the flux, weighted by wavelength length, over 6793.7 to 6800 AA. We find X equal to 4.01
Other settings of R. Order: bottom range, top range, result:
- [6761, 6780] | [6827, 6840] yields 1.03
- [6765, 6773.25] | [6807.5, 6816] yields 1.07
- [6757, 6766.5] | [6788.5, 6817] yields 1.01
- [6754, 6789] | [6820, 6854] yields 1.01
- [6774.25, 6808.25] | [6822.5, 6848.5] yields 0.99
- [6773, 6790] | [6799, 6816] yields 1.05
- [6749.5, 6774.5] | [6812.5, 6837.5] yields 1.00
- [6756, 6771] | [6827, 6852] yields 1.00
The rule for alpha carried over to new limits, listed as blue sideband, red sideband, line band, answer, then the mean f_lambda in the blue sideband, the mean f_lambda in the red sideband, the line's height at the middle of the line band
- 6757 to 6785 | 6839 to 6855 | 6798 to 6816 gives -0.04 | 3.91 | 3.95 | 3.93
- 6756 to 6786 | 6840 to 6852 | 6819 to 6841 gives 0.01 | 3.92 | 3.97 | 3.96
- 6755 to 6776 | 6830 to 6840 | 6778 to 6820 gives -0.04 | 3.92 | 3.87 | 3.9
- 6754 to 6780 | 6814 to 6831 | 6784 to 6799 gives -0.02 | 3.92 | 3.96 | 3.94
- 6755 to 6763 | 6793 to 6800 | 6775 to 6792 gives 0.02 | 4.12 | 4.01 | 4.05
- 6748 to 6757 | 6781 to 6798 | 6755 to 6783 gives 0.07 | 4.3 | 4.03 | 4.18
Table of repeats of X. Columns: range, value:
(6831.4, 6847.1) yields 3.91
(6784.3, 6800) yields 4.03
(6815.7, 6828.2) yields 3.97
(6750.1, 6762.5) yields 4.2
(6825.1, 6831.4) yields 3.94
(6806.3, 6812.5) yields 4.04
